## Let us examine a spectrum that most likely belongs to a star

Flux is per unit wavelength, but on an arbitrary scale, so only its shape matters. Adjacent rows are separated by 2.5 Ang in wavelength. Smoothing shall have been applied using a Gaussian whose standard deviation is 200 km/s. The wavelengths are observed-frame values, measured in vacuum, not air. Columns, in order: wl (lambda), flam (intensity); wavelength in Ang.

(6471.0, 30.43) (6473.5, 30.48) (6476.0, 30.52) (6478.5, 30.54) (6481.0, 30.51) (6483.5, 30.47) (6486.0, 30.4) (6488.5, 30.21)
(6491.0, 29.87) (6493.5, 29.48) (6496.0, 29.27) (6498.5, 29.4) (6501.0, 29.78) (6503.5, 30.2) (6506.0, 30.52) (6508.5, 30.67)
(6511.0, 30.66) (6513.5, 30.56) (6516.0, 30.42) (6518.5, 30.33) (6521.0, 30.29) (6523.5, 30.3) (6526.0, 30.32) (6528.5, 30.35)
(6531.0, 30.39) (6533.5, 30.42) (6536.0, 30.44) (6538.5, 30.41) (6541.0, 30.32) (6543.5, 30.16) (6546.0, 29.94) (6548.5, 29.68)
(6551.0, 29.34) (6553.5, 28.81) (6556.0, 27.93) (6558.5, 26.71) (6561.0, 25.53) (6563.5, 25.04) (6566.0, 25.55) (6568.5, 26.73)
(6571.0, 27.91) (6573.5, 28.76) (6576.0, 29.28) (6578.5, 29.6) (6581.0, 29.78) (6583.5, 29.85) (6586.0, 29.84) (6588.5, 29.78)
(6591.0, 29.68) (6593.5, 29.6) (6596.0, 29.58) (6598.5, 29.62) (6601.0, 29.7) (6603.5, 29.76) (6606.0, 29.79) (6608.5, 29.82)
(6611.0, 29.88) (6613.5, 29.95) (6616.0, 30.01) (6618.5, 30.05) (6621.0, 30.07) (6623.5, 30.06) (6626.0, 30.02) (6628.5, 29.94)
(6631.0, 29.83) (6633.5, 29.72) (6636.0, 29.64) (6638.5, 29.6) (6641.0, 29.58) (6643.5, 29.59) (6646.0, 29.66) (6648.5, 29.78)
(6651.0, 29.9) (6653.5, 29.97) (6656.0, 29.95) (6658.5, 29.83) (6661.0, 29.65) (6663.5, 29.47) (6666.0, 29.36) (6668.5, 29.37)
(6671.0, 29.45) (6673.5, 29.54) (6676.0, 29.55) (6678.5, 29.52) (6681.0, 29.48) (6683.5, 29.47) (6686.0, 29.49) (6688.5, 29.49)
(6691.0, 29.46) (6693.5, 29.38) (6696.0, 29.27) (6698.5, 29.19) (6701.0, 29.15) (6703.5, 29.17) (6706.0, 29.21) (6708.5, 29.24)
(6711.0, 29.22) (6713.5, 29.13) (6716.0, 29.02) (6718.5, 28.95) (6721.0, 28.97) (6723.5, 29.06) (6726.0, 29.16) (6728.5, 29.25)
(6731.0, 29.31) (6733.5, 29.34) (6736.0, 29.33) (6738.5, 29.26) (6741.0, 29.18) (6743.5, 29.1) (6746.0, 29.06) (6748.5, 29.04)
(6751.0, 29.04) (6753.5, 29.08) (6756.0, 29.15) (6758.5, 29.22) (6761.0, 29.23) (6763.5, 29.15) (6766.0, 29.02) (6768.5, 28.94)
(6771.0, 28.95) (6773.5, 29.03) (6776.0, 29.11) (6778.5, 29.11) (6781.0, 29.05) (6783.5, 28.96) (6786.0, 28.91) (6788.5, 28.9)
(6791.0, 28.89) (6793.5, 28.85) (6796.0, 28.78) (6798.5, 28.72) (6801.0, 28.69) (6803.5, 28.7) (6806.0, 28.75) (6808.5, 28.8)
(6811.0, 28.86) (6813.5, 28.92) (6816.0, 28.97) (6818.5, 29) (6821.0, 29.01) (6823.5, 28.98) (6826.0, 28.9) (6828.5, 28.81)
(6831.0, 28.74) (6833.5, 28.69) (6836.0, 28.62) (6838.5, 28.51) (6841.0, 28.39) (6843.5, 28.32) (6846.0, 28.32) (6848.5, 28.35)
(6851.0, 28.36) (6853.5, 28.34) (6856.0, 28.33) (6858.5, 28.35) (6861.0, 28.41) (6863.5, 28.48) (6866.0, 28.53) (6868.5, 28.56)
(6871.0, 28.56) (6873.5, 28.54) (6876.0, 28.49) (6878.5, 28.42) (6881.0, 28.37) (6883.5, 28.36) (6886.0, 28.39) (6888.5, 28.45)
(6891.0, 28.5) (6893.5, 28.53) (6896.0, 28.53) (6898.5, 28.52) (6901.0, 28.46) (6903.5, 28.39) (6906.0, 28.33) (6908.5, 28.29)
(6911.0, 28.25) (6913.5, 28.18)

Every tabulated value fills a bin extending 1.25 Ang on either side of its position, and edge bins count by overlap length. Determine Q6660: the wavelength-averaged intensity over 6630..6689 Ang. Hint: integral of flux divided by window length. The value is 29.6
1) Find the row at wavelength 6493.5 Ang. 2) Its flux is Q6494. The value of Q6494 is 29.48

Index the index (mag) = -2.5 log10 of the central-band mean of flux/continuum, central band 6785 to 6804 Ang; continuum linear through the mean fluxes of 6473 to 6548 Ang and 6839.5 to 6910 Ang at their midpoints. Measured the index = 0.00 mag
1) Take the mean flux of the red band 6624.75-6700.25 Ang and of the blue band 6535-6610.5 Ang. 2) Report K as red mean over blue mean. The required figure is 1.02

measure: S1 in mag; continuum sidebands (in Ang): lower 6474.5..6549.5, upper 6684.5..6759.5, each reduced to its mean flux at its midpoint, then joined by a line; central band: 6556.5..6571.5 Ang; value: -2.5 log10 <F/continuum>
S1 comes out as 0.14 mag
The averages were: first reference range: 30.2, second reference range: 29.2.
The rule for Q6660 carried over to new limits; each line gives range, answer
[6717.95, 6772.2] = 29.1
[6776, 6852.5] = 28.8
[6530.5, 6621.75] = 29.2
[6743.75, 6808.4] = 29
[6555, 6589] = 28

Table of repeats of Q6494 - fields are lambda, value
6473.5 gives 30.48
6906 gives 28.33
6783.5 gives 28.96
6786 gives 28.91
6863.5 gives 28.48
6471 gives 30.43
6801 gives 28.69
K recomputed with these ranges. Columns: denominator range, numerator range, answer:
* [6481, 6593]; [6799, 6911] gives 0.97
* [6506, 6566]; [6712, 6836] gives 0.98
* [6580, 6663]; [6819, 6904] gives 0.96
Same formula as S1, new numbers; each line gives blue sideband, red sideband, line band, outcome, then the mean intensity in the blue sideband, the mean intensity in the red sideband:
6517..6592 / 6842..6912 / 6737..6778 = -0.016 mag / 29.1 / 28.4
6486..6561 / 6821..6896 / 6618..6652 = -0.015 mag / 29.8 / 28.5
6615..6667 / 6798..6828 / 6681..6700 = 0.005 mag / 29.8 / 28.9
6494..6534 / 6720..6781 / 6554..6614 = 0.044 mag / 30.2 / 29.1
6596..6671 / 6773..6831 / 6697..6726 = 0.009 mag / 29.8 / 28.9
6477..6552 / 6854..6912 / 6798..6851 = 0.000 mag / 30.2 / 28.4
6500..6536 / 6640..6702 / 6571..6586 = 0.025 mag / 30.4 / 29.5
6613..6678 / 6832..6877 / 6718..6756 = 0.001 mag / 29.7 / 28.5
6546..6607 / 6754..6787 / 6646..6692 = -0.027 mag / 28.7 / 29.1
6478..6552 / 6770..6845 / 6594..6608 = 0.003 mag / 30.2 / 28.8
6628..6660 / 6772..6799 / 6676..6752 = 0.004 mag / 29.8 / 28.9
